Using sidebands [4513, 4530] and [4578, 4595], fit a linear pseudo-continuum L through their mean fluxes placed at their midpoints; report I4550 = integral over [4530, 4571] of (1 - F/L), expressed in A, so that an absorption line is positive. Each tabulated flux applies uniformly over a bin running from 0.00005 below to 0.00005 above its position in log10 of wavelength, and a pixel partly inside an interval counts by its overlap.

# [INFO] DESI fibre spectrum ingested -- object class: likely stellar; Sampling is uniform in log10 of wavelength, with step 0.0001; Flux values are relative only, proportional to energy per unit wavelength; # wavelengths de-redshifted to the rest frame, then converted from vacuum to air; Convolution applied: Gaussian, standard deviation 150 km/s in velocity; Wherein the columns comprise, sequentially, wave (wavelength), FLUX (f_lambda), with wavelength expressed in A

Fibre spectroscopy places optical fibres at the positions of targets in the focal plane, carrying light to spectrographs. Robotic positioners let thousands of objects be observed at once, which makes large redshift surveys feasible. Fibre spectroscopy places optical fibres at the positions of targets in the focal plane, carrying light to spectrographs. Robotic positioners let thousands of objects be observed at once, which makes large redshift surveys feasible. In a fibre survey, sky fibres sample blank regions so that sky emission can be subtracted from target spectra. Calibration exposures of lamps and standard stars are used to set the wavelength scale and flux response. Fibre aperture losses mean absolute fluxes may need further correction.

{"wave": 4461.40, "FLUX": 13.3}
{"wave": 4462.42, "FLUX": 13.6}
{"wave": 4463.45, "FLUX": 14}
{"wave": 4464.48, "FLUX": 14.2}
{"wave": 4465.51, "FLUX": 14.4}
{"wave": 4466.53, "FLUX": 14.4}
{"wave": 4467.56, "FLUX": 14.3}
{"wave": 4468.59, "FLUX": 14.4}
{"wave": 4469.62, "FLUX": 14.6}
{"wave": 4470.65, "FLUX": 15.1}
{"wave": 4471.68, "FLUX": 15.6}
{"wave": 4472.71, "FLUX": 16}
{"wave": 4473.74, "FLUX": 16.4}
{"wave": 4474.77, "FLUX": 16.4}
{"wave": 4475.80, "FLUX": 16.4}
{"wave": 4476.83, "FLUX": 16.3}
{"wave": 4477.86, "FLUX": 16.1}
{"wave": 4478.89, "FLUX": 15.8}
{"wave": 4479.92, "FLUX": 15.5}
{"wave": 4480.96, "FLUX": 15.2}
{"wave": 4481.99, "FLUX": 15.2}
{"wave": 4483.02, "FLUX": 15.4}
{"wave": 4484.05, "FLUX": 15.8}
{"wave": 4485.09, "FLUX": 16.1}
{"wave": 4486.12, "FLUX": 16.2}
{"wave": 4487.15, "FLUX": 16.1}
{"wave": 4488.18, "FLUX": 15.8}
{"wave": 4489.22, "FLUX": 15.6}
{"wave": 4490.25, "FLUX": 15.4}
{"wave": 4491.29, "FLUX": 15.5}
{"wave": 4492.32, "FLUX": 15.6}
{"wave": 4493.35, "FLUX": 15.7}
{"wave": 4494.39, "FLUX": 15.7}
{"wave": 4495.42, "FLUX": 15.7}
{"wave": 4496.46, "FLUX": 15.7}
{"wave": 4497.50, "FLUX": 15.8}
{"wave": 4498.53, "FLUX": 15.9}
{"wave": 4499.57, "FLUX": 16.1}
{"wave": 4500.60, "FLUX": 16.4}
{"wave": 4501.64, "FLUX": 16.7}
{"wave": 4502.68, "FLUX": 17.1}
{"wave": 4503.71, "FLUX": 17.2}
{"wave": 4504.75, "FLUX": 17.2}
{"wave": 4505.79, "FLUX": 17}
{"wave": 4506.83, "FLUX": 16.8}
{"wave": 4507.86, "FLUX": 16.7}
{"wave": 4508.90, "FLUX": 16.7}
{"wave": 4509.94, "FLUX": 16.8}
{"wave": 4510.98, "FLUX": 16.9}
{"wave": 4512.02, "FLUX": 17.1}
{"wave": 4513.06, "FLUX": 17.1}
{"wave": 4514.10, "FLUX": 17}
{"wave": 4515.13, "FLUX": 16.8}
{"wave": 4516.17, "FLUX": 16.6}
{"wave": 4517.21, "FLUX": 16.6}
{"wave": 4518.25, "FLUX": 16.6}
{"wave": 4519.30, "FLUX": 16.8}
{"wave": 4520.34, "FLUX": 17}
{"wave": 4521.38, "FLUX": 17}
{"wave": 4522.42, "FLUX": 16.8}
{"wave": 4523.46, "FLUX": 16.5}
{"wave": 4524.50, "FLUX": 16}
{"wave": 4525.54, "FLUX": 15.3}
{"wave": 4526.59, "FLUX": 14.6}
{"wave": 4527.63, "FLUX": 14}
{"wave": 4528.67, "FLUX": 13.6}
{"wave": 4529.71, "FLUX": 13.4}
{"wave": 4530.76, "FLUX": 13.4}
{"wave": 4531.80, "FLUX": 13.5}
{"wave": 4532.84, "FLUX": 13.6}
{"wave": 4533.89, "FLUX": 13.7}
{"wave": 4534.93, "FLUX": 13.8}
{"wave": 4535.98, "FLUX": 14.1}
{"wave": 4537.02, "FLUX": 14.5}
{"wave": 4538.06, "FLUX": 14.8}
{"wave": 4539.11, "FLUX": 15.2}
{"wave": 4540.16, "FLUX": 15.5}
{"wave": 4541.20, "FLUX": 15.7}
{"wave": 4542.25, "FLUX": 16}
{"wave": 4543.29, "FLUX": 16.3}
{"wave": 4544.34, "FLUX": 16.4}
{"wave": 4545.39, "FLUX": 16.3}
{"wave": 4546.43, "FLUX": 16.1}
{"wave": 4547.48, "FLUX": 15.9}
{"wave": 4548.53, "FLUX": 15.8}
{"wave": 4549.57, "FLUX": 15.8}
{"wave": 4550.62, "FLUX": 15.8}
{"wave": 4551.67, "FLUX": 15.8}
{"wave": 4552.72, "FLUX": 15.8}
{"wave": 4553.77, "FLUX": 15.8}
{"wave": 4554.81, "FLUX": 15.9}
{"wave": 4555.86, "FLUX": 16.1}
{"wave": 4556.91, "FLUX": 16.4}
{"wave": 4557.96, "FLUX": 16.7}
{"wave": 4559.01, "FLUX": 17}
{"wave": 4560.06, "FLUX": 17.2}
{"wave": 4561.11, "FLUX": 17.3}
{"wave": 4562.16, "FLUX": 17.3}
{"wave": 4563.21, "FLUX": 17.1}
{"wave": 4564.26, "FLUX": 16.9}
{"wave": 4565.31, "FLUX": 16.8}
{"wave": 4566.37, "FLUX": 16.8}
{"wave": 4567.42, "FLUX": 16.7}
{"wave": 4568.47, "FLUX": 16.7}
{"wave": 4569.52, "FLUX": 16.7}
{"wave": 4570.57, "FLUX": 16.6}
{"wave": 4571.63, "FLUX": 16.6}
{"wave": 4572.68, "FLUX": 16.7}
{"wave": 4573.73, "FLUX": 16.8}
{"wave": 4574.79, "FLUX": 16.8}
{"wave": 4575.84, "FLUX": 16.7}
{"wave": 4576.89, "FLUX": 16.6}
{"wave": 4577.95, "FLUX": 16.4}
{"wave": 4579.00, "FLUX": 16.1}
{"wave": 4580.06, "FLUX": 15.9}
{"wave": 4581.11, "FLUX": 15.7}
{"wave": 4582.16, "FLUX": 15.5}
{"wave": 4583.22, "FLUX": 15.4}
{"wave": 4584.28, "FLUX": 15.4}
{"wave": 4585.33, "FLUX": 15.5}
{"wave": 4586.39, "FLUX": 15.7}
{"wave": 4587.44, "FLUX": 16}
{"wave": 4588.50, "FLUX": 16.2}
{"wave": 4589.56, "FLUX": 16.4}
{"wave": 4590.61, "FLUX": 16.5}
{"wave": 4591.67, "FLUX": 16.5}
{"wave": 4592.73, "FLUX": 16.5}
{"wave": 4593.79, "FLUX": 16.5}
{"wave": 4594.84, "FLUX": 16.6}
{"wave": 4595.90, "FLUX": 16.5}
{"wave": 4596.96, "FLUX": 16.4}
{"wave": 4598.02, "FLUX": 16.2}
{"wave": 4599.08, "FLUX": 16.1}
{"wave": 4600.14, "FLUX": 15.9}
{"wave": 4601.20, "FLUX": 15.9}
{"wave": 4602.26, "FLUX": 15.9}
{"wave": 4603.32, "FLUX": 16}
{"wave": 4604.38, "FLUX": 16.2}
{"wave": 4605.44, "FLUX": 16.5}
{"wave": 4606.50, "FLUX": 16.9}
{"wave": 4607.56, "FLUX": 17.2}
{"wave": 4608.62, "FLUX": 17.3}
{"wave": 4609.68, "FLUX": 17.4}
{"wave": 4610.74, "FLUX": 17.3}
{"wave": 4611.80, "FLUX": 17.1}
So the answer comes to 0.5 A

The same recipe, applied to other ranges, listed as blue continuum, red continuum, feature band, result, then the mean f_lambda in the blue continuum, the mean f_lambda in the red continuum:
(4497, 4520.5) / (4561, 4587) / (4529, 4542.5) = 1.8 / 16.7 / 16.4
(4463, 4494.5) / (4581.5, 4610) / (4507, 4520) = -0.9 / 15.5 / 16.3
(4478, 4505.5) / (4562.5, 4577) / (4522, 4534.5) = 1.4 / 15.9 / 16.8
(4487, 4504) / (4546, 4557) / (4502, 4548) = 0.4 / 16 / 15.9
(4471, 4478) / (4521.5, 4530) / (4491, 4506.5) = -0.5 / 16.2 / 15.2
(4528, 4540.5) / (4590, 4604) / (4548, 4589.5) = -2.9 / 14.1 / 16.3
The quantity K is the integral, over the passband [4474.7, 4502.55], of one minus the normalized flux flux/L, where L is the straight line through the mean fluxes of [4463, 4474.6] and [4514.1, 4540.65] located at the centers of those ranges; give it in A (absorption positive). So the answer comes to -1.6 A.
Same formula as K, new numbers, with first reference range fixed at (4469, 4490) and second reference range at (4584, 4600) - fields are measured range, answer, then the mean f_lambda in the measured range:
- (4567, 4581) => -0.35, 16.5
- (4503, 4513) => -0.67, 16.9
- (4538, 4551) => 0.14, 15.8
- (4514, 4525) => -0.53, 16.7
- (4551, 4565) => -0.42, 16.6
